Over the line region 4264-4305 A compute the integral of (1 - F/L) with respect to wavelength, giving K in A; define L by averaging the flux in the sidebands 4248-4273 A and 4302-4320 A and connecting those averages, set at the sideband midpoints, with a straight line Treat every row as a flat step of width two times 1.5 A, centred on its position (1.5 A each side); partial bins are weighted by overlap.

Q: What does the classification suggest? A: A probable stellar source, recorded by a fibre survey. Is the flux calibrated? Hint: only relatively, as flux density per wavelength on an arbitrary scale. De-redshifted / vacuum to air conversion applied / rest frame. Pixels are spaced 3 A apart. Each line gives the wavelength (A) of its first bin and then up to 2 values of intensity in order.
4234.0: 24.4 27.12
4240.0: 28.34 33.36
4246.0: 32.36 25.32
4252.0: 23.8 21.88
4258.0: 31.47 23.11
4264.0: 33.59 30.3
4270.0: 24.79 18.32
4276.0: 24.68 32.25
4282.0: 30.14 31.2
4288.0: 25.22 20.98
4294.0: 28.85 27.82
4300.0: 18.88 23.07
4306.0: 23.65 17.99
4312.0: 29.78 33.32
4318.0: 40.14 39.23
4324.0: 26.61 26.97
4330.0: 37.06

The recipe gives 1.7 A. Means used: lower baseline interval 26.3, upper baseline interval 28.4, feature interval 26.1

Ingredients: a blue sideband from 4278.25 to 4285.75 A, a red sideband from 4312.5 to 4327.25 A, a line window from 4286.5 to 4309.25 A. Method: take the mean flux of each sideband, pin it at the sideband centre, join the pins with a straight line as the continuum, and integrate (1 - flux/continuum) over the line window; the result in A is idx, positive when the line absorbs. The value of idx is 6.0 A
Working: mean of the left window 31.1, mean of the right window 33.6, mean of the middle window 23.6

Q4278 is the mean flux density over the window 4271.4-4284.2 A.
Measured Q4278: 26.6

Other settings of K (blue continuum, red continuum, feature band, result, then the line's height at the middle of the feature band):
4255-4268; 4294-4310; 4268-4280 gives 0.88 A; 26.9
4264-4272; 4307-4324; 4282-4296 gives 1.20 A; 29.5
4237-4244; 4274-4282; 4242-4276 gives 2.49 A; 29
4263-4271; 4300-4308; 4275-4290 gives -1.18 A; 26.5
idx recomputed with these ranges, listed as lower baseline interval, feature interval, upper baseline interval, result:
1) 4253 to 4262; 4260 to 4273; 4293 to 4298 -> -0.42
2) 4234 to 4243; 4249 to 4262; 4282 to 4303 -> 1.03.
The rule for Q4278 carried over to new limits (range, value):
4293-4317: 25.7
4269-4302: 25.7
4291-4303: 24.4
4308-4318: 29.4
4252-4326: 27.3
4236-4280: 27.3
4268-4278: 23.5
